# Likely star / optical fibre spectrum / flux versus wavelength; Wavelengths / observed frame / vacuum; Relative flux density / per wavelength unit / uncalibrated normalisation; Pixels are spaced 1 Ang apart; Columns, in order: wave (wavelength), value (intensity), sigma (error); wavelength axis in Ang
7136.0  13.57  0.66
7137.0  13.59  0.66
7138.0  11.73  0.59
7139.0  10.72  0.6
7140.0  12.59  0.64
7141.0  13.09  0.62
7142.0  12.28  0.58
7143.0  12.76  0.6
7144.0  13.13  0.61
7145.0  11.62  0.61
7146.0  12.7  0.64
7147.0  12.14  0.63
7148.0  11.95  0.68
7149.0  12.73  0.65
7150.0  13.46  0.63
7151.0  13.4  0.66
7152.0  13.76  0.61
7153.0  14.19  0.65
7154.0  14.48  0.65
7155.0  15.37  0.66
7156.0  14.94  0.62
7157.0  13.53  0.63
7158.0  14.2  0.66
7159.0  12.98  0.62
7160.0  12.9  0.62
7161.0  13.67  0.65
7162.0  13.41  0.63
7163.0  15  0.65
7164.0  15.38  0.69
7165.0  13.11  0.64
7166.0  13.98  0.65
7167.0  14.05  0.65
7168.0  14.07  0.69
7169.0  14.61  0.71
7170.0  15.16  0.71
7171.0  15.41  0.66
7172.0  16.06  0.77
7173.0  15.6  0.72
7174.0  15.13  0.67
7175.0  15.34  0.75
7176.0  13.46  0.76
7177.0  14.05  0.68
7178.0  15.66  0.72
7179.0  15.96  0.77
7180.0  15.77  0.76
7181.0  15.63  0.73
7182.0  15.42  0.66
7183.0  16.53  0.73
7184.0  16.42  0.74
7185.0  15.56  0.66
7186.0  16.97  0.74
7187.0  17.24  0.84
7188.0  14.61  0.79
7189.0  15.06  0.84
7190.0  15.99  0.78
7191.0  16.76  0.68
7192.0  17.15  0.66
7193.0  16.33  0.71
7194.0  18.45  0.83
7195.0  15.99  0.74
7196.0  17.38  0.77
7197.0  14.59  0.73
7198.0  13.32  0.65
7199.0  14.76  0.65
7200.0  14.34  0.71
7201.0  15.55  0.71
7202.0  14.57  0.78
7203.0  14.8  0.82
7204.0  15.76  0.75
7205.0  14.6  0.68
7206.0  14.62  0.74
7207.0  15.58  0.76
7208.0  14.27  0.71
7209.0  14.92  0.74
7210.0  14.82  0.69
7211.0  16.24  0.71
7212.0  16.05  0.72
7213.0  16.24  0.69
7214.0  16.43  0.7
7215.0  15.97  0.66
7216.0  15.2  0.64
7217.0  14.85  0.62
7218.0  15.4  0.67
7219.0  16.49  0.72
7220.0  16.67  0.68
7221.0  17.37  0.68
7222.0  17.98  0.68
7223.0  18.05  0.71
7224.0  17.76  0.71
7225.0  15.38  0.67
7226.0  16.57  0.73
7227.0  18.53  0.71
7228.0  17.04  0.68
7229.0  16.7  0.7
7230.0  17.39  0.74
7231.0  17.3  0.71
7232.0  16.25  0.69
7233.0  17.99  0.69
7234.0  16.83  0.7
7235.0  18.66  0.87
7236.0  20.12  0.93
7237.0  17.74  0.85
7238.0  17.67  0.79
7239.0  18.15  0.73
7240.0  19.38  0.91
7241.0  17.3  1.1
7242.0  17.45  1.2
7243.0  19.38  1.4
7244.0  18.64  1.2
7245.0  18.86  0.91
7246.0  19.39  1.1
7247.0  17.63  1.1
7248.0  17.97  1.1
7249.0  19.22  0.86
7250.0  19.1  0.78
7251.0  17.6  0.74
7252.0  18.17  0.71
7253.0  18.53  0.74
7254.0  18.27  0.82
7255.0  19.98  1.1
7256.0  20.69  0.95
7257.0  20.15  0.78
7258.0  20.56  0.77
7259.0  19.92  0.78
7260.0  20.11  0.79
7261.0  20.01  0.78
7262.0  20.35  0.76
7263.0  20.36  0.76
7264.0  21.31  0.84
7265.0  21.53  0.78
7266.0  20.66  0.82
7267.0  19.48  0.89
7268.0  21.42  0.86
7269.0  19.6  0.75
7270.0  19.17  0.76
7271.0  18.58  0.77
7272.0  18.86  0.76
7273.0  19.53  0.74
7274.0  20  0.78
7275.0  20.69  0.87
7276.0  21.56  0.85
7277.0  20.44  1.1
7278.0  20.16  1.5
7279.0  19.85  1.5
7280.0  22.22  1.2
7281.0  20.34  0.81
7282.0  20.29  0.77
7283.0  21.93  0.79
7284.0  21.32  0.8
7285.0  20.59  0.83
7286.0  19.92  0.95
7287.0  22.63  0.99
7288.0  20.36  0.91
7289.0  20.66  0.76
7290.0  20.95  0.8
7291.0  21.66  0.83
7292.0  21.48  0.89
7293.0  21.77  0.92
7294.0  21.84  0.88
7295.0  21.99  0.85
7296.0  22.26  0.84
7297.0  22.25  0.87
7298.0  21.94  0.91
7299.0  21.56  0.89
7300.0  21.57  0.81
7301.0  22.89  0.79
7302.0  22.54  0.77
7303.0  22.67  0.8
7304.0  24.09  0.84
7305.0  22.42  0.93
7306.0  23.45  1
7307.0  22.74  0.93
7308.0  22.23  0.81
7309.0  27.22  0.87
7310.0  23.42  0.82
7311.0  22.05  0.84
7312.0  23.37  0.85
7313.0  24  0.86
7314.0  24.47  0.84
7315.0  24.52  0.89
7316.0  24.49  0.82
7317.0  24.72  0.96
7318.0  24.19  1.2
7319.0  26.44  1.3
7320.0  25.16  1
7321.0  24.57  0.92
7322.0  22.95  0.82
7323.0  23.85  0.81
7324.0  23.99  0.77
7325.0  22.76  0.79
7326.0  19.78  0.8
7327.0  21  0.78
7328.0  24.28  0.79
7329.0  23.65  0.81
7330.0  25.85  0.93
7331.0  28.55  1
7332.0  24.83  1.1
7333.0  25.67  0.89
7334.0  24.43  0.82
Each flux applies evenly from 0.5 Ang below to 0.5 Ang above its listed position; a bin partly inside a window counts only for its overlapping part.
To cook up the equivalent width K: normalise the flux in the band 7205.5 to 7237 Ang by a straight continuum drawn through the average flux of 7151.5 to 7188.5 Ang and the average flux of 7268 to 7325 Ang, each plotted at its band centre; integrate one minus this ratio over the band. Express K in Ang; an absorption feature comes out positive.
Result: 2.2 Ang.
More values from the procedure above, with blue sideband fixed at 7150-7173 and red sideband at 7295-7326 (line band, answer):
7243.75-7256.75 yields 0.6 Ang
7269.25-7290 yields 1.0 Ang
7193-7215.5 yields 1.9 Ang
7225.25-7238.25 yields 0.7 Ang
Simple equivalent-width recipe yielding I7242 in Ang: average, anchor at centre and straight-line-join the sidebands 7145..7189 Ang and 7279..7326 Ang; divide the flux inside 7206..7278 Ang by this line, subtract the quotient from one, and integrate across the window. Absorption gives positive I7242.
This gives 3.2 Ang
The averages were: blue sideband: 14.5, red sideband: 22.6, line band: 18.2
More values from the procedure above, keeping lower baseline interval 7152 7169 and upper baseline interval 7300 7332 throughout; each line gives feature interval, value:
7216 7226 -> 0.7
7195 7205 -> 0.9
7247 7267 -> 0.5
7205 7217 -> 1.3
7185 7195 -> -0.3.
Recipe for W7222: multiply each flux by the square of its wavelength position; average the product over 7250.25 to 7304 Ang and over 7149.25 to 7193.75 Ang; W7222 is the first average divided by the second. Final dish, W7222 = 1.42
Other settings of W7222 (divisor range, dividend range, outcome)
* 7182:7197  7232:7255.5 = 1.14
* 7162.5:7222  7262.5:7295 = 1.37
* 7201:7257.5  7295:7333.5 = 1.40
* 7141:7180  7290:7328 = 1.72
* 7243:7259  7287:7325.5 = 1.23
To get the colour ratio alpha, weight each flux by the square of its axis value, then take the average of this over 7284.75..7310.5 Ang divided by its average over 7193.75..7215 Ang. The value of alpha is 1.5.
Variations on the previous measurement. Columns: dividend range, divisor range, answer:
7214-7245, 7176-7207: 1.12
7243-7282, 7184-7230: 1.25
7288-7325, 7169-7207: 1.53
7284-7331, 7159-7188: 1.59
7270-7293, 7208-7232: 1.28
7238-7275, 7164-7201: 1.28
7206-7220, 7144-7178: 1.13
